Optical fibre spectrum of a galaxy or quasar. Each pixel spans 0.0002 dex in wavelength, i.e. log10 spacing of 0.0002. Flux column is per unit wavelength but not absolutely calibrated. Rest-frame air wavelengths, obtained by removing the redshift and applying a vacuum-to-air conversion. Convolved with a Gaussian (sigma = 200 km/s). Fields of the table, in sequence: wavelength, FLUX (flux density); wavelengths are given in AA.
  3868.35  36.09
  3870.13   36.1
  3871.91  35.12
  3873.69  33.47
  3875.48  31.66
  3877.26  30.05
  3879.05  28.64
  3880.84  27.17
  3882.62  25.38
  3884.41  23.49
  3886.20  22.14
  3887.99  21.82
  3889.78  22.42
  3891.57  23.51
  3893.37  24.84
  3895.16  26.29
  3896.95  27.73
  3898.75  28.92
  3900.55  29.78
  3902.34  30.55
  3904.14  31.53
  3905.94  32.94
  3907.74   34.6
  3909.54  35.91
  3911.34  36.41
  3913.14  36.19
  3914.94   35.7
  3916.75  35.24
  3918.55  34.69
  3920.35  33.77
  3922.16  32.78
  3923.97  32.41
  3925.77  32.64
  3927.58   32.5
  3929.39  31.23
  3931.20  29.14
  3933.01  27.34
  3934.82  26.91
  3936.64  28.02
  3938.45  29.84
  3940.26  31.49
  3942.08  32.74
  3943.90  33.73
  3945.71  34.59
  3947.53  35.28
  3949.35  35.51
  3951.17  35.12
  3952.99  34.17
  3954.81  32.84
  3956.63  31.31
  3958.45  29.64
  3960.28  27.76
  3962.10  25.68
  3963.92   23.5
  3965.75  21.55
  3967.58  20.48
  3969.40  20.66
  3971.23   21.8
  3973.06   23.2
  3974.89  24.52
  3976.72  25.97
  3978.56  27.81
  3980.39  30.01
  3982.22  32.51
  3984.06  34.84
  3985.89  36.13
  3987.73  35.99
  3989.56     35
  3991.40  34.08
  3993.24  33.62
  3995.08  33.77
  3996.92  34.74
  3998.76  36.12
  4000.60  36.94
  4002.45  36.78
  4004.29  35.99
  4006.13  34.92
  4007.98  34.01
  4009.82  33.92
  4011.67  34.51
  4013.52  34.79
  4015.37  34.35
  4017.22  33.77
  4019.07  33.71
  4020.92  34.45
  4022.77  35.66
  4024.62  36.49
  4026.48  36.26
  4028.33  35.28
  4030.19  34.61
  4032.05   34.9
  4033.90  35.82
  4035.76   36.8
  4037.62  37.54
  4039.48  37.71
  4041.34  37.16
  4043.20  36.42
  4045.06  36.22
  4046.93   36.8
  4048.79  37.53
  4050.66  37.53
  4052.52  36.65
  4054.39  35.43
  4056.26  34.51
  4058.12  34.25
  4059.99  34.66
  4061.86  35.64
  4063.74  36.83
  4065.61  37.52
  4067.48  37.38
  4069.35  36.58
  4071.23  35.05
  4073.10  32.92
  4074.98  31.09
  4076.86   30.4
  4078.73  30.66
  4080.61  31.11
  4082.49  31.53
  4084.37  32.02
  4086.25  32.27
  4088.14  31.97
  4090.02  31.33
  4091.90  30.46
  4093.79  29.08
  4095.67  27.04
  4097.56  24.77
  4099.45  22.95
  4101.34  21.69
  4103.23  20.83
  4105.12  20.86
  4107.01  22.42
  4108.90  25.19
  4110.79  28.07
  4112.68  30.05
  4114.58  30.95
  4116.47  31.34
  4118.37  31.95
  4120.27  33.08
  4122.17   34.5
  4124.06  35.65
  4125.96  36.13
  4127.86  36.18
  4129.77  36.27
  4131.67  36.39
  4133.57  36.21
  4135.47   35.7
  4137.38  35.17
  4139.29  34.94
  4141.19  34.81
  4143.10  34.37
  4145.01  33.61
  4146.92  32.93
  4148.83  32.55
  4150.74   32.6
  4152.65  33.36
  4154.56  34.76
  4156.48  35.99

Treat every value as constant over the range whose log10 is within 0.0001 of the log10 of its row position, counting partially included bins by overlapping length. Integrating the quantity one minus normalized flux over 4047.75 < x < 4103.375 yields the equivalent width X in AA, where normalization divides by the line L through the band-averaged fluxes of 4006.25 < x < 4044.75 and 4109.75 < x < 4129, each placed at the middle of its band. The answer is 3.0 AA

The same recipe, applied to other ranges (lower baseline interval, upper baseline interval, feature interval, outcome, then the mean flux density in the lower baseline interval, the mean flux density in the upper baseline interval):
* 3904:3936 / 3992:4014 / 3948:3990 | 6.36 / 32.9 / 35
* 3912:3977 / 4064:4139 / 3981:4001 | -2.87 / 30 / 31.2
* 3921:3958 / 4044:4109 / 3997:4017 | -2.13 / 32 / 31.6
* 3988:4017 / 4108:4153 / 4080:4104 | 3.99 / 34.9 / 33.4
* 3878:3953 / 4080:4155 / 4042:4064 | -3.59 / 30.6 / 31.2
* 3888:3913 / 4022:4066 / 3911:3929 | -2.14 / 29.6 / 36.2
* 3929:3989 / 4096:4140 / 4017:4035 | -3.20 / 29.4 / 30.4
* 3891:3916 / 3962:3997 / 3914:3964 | -2.85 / 31.2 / 28.7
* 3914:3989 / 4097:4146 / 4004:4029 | -3.50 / 30.3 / 31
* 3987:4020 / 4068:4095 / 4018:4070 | -4.32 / 34.8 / 31.9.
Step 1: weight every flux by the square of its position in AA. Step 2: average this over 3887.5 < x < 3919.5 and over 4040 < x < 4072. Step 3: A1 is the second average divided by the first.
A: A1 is 1.28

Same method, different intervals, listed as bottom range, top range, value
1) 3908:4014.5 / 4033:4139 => 1.10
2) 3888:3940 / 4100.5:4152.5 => 1.15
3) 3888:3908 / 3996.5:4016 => 1.33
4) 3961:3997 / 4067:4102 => 1.12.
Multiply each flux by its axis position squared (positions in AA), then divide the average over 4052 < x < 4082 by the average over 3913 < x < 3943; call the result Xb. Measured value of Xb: 1.16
